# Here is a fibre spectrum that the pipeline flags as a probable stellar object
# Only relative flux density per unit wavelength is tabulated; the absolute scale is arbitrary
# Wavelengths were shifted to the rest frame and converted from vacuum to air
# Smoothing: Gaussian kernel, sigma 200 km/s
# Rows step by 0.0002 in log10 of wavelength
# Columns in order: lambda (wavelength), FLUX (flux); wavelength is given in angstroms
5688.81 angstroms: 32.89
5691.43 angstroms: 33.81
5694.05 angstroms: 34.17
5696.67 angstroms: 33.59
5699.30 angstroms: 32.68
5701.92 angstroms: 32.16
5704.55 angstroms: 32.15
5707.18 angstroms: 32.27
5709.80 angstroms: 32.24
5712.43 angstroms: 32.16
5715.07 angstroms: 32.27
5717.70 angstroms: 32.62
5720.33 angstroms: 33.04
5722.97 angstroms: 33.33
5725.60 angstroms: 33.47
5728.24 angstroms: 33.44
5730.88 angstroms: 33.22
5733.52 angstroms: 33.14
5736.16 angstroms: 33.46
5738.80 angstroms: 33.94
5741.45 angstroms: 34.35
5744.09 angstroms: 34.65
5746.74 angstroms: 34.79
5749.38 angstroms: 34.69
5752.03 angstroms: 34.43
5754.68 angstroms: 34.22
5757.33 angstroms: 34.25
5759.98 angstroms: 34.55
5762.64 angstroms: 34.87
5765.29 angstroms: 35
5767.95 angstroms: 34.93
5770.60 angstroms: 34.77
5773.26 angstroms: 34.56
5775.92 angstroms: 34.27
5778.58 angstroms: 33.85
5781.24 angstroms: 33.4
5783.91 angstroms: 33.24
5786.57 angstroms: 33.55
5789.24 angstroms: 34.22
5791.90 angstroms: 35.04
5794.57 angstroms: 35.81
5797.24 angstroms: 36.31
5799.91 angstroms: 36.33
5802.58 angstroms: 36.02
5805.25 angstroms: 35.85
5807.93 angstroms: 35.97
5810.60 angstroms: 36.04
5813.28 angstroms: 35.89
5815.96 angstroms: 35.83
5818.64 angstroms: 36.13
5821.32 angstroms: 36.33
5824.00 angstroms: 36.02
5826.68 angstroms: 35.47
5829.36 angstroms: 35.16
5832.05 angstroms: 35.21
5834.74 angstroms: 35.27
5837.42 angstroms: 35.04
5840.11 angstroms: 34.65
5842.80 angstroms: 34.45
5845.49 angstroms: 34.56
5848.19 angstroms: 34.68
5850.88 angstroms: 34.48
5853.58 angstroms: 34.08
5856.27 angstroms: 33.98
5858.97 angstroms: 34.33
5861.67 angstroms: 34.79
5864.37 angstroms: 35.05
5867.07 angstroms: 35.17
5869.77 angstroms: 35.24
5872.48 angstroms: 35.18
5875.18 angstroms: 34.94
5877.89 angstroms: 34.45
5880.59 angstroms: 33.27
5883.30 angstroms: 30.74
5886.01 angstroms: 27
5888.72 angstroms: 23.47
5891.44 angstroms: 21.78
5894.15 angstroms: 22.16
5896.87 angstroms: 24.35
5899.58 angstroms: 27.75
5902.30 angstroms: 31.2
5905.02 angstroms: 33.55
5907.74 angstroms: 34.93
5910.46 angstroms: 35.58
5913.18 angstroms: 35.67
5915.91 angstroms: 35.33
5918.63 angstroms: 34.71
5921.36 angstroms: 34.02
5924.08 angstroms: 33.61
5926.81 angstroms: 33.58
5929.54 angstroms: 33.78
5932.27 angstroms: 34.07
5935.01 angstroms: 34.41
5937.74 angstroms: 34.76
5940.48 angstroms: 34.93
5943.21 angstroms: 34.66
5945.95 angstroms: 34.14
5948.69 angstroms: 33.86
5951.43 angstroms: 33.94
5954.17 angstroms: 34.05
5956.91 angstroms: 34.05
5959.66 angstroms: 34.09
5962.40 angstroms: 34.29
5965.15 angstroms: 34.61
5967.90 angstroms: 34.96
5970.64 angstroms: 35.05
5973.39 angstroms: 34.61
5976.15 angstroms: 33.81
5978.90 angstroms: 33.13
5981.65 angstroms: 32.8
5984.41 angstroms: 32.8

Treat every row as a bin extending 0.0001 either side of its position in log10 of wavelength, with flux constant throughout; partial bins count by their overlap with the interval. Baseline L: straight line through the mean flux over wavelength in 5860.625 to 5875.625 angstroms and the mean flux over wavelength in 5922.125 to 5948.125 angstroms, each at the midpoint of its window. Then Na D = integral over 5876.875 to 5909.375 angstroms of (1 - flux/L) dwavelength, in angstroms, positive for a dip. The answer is 5.6 angstroms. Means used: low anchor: 35.1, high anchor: 34.2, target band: 28.7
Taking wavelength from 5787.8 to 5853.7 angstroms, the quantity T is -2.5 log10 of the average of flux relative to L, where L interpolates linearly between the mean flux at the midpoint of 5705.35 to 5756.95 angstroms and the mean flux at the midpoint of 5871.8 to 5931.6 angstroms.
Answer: -0.10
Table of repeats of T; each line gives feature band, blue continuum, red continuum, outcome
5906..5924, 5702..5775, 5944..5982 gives -0.03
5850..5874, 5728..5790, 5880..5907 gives -0.19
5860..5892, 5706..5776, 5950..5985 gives 0.06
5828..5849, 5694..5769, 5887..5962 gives -0.06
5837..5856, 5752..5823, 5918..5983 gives 0.01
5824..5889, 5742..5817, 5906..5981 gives 0.02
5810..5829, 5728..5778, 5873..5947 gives -0.08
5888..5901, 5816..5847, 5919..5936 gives 0.39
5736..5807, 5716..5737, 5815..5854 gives -0.02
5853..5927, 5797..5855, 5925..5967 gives 0.09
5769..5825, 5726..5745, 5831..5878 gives -0.03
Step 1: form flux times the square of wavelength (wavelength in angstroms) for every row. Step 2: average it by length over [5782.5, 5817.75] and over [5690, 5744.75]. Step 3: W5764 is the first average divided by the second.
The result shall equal 1.1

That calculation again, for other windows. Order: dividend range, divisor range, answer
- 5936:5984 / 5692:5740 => 1.13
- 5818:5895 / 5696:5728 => 1.07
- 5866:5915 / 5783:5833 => 0.90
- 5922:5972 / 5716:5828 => 1.05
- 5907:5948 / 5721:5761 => 1.08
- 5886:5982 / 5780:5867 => 0.97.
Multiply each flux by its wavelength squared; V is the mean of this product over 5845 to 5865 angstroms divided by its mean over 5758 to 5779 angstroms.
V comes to 1.0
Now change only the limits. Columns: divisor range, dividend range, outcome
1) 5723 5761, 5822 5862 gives 1.06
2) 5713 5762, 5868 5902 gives 0.91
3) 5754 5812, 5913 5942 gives 1.04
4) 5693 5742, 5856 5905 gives 0.99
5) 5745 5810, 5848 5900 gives 0.93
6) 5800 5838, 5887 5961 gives 0.94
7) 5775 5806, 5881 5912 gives 0.85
